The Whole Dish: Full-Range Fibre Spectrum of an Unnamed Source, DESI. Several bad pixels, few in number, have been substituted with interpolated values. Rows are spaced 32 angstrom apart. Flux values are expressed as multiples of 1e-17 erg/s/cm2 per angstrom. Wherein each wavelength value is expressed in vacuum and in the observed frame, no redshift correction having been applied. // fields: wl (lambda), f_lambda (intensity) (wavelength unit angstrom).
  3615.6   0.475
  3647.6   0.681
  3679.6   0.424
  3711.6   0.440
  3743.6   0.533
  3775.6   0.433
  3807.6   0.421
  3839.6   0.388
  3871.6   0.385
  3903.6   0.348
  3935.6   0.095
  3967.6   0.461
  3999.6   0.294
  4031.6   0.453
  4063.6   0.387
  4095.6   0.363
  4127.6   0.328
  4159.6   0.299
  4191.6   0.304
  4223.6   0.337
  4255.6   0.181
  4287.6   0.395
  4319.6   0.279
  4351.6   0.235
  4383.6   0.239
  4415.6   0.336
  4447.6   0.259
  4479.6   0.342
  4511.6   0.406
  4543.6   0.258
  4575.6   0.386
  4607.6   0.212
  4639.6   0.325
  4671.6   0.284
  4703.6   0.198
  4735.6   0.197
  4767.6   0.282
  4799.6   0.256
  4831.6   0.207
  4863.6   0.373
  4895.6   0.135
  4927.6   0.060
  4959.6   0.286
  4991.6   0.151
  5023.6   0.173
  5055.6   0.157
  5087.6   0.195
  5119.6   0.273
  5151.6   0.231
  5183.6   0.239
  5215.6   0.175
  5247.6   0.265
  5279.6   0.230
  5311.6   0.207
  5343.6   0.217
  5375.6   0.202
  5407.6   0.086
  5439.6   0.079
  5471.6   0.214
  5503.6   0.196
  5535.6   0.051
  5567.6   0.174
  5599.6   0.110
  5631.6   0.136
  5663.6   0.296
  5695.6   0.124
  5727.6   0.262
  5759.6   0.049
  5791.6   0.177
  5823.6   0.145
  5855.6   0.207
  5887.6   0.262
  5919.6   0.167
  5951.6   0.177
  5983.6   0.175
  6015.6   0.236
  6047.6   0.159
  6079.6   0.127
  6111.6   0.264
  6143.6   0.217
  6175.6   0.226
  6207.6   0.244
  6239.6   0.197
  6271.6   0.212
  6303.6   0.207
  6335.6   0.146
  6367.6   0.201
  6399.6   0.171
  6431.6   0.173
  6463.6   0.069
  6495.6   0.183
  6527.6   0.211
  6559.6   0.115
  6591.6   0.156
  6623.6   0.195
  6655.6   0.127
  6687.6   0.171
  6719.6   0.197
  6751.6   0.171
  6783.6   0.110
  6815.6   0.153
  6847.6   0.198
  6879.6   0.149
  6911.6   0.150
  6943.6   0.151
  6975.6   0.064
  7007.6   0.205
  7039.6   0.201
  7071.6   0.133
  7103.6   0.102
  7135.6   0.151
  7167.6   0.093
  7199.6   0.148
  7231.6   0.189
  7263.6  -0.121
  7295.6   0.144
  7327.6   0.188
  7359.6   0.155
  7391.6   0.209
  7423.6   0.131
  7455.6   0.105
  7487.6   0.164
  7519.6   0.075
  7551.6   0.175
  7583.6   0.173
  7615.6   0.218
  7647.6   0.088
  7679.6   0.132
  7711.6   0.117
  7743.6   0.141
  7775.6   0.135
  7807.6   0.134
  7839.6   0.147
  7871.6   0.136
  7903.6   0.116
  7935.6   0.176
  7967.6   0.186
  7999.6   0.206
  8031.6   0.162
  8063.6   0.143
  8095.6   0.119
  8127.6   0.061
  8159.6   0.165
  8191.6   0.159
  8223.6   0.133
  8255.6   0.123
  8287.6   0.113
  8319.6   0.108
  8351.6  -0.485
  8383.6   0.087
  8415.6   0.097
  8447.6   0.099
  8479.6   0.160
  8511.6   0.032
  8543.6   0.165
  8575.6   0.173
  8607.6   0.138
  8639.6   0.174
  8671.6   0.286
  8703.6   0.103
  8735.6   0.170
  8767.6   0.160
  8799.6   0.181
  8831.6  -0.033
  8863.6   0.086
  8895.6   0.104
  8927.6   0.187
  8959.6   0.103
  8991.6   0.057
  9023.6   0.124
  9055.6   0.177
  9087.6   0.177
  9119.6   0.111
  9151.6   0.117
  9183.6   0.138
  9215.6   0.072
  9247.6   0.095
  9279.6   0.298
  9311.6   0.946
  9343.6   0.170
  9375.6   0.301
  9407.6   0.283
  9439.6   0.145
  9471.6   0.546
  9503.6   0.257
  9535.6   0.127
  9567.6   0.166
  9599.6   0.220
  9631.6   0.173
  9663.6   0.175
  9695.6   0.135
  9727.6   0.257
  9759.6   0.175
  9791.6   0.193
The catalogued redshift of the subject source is 1.49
